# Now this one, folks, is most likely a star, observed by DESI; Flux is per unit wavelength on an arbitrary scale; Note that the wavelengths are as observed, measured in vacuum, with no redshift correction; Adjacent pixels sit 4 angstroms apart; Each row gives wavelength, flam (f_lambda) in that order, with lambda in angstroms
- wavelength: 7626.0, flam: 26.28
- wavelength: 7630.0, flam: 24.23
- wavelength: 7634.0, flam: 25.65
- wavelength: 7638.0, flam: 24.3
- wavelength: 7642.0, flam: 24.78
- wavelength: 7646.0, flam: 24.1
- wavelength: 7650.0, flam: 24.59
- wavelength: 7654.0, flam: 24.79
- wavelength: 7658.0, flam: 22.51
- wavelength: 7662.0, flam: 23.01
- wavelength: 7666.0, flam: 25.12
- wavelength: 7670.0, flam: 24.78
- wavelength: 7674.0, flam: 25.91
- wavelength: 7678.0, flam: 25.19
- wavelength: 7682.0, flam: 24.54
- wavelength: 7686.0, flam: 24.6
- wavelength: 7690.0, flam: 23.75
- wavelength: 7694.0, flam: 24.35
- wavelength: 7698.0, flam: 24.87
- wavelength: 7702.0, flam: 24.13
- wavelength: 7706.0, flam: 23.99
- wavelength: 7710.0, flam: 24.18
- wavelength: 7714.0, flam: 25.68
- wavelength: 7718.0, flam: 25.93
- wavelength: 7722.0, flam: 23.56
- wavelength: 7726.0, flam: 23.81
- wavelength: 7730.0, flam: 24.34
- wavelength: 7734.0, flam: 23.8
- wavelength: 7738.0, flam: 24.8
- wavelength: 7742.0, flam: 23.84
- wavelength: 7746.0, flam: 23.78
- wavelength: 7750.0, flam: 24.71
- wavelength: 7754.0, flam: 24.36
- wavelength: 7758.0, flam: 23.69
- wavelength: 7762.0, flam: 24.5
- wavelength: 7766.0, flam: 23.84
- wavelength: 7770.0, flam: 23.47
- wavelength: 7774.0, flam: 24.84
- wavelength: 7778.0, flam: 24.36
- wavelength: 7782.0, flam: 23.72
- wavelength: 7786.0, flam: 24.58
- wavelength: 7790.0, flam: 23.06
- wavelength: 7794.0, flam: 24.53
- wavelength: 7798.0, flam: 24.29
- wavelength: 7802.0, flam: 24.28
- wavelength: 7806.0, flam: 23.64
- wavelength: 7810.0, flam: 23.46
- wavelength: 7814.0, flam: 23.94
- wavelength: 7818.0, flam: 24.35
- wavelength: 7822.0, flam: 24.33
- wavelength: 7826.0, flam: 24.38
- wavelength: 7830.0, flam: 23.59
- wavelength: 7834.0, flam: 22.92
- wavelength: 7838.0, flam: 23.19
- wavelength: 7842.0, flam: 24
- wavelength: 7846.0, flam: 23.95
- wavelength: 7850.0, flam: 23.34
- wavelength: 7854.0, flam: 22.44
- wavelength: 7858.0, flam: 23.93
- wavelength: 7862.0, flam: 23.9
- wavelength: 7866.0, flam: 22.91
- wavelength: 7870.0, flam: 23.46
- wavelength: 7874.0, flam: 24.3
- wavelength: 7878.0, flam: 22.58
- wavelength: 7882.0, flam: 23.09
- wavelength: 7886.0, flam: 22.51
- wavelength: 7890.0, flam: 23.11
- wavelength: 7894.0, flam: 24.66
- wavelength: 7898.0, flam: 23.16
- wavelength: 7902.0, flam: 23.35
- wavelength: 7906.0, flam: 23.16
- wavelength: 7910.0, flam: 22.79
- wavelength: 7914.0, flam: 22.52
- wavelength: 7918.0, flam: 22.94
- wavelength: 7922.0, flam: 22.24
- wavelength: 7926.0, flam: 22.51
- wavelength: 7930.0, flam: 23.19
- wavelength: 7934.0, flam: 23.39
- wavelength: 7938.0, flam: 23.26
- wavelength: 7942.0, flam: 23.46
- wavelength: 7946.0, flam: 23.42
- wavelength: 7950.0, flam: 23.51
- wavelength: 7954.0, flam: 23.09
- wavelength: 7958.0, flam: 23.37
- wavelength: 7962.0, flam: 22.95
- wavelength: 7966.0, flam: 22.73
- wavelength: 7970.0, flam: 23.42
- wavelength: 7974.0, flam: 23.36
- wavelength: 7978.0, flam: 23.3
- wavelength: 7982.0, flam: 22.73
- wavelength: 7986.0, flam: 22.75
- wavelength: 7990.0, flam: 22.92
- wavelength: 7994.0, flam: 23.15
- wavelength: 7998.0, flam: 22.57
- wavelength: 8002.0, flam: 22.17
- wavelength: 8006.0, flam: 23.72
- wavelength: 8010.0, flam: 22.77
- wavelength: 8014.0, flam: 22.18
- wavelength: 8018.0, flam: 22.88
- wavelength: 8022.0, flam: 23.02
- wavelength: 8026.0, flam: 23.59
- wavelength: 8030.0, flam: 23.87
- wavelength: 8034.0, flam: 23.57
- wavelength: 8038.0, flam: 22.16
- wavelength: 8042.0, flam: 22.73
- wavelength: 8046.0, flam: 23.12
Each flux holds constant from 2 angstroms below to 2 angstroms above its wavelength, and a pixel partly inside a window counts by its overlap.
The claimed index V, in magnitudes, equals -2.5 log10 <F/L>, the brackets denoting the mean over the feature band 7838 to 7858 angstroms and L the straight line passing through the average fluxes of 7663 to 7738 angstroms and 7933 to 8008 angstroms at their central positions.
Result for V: 0.01 mag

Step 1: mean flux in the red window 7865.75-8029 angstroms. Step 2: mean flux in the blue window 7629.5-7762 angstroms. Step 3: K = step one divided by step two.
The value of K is 0.95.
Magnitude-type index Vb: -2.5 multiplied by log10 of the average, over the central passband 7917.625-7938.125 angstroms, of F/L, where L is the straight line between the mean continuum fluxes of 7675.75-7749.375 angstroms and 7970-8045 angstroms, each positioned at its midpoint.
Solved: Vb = 0.02 mag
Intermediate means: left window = 24.4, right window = 23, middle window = 22.9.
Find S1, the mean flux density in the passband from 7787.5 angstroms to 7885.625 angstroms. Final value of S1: 23.6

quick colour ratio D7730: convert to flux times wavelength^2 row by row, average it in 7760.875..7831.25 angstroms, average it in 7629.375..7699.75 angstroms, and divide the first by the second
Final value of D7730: 1.02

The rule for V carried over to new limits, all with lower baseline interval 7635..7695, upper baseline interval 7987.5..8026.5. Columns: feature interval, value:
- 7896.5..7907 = 0.006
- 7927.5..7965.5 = -0.005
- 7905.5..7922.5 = 0.026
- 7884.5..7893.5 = 0.013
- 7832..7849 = 0.006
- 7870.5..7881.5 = 0.004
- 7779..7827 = -0.011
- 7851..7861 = 0.014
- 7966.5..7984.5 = -0.006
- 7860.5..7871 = 0.006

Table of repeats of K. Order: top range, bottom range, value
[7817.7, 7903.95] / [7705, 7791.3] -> 0.97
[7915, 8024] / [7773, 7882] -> 0.97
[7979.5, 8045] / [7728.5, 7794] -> 0.95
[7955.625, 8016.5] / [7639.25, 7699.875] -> 0.94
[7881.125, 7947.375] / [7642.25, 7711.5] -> 0.95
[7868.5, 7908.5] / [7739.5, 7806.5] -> 0.97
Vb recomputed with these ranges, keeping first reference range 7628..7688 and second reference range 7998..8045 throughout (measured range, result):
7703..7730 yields -0.01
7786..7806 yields -0.01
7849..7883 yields 0.01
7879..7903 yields 0.01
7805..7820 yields 0.00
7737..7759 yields 0.00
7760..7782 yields -0.01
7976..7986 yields 0.01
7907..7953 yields 0.02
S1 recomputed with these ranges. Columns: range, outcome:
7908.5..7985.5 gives 23.1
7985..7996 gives 23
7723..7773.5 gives 24.1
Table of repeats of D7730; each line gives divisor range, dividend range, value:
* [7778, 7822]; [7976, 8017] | 1.00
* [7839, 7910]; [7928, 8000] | 1.01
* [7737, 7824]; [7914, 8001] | 1.00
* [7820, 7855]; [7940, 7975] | 1.02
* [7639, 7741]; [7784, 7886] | 1.01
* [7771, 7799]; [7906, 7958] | 0.99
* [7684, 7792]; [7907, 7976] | 1.00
